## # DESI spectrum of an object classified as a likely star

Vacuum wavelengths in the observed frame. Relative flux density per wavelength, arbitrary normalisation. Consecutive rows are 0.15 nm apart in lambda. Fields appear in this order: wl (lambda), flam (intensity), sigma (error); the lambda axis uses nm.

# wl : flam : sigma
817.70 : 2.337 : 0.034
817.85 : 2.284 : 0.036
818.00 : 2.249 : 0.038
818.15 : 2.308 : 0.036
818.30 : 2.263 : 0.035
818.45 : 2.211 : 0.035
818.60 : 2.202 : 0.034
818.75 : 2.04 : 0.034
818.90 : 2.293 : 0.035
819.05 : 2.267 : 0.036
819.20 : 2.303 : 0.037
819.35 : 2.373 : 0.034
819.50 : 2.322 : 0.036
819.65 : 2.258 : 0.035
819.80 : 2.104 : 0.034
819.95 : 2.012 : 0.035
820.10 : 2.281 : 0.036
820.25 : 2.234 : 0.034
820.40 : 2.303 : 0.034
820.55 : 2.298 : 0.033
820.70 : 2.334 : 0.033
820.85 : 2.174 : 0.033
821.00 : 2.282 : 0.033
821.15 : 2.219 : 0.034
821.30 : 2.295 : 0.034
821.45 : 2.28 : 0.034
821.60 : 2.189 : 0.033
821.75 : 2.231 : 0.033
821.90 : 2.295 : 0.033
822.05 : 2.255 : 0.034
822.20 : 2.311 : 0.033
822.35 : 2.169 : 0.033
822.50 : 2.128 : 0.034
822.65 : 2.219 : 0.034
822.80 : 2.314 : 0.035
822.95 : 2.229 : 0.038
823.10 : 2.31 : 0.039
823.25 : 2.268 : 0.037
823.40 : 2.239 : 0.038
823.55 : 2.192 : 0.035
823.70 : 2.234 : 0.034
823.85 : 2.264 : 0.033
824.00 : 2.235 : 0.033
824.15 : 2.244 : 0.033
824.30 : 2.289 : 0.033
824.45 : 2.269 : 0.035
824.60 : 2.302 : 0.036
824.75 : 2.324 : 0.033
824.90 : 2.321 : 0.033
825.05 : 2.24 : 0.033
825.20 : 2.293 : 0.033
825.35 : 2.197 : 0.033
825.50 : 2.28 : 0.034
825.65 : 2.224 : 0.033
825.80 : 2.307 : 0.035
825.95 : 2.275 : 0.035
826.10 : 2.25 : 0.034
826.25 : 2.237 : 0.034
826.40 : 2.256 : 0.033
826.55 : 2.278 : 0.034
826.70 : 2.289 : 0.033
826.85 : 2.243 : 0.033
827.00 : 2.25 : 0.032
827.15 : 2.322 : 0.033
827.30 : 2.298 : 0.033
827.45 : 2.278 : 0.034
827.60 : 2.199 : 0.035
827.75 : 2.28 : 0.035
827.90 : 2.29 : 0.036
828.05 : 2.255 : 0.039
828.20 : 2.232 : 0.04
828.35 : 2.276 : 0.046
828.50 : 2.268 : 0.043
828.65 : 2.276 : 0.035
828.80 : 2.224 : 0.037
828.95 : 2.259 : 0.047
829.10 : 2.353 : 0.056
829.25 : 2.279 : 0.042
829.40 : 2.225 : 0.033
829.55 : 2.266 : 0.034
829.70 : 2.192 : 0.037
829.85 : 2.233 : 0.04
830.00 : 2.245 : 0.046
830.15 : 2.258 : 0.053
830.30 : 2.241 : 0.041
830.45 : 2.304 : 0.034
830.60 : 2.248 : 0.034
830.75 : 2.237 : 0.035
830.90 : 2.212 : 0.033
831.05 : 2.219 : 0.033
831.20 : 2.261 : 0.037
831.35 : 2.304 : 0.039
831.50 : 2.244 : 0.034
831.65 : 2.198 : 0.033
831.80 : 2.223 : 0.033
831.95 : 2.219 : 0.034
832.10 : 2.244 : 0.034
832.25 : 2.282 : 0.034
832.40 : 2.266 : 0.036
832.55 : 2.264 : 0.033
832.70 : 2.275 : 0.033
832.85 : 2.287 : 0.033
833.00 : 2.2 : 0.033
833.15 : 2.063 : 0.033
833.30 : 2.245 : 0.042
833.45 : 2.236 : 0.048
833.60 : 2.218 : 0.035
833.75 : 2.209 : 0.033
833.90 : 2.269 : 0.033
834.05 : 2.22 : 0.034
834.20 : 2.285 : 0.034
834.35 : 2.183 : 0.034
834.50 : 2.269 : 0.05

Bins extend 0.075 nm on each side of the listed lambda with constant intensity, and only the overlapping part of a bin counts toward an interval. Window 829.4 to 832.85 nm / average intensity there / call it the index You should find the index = 2.25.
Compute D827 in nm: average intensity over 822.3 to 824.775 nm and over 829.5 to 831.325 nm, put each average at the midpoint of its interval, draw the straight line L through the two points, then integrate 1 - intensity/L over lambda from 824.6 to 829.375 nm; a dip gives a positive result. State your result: -0.05 nm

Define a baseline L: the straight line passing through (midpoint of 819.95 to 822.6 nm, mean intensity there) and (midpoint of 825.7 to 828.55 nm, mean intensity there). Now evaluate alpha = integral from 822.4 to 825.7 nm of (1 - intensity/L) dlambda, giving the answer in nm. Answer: 0.00 nm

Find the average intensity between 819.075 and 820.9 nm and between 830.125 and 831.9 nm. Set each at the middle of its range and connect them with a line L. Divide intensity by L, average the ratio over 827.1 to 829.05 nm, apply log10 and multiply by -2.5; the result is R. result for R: -0.01 mag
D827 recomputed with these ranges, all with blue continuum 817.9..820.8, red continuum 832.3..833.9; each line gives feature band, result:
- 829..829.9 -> -0.01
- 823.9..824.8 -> -0.01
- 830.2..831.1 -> -0.01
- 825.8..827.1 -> -0.02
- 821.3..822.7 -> 0.00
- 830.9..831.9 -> 0.00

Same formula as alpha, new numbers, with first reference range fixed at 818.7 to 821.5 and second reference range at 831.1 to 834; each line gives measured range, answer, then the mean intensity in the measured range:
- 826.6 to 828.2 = -0.02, 2.27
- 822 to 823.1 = 0.00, 2.24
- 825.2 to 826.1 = -0.01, 2.26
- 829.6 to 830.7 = 0.00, 2.25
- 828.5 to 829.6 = -0.01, 2.27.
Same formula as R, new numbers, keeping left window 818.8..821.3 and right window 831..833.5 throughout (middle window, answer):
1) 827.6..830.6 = -0.01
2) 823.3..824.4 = 0.00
